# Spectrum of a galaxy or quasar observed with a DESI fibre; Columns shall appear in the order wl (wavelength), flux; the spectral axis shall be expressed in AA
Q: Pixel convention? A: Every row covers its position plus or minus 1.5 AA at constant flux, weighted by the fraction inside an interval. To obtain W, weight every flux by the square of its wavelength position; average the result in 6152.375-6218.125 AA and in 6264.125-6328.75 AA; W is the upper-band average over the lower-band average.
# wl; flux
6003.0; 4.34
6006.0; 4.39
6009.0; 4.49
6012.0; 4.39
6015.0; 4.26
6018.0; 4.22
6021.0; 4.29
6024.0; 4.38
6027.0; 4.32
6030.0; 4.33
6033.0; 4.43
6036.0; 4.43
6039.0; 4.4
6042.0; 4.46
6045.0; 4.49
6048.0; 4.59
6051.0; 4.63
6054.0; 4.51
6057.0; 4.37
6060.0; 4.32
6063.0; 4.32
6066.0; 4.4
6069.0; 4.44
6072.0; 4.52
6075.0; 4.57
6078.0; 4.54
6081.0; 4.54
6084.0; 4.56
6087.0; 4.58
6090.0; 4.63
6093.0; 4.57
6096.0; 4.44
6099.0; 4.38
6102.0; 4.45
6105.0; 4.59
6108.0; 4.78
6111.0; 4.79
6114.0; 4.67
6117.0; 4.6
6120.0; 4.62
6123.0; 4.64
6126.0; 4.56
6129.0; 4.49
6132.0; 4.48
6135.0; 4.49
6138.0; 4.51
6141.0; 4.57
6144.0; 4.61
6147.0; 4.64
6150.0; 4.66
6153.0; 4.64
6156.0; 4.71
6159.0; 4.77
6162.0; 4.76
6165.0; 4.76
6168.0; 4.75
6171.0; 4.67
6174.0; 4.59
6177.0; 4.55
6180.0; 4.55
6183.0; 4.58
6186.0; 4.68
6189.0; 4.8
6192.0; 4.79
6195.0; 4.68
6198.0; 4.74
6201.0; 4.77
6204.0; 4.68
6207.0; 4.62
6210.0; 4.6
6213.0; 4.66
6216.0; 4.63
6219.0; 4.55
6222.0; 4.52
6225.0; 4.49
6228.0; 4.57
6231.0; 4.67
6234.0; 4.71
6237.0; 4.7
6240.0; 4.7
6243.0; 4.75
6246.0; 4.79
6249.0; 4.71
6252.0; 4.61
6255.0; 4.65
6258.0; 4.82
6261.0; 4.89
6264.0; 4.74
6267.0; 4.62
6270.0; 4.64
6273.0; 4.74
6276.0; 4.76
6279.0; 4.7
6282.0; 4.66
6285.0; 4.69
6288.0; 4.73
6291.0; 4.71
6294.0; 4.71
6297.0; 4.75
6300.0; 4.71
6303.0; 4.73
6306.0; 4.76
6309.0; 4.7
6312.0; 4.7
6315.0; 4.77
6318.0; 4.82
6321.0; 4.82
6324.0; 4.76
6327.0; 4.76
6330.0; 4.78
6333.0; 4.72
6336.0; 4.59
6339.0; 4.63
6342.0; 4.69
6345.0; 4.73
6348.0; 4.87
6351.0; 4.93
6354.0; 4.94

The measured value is 1.05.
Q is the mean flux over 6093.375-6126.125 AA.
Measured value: 4.59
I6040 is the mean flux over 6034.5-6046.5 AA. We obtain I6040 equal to 4.44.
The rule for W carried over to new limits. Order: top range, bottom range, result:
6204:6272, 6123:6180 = 1.04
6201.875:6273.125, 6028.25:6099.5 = 1.10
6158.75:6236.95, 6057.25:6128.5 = 1.06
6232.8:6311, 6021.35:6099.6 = 1.13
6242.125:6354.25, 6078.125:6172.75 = 1.09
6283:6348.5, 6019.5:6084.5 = 1.16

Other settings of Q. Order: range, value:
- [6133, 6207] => 4.66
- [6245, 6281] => 4.72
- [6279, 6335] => 4.74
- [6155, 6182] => 4.68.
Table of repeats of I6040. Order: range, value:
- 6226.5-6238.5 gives 4.66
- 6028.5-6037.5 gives 4.4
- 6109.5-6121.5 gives 4.67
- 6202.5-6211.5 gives 4.63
